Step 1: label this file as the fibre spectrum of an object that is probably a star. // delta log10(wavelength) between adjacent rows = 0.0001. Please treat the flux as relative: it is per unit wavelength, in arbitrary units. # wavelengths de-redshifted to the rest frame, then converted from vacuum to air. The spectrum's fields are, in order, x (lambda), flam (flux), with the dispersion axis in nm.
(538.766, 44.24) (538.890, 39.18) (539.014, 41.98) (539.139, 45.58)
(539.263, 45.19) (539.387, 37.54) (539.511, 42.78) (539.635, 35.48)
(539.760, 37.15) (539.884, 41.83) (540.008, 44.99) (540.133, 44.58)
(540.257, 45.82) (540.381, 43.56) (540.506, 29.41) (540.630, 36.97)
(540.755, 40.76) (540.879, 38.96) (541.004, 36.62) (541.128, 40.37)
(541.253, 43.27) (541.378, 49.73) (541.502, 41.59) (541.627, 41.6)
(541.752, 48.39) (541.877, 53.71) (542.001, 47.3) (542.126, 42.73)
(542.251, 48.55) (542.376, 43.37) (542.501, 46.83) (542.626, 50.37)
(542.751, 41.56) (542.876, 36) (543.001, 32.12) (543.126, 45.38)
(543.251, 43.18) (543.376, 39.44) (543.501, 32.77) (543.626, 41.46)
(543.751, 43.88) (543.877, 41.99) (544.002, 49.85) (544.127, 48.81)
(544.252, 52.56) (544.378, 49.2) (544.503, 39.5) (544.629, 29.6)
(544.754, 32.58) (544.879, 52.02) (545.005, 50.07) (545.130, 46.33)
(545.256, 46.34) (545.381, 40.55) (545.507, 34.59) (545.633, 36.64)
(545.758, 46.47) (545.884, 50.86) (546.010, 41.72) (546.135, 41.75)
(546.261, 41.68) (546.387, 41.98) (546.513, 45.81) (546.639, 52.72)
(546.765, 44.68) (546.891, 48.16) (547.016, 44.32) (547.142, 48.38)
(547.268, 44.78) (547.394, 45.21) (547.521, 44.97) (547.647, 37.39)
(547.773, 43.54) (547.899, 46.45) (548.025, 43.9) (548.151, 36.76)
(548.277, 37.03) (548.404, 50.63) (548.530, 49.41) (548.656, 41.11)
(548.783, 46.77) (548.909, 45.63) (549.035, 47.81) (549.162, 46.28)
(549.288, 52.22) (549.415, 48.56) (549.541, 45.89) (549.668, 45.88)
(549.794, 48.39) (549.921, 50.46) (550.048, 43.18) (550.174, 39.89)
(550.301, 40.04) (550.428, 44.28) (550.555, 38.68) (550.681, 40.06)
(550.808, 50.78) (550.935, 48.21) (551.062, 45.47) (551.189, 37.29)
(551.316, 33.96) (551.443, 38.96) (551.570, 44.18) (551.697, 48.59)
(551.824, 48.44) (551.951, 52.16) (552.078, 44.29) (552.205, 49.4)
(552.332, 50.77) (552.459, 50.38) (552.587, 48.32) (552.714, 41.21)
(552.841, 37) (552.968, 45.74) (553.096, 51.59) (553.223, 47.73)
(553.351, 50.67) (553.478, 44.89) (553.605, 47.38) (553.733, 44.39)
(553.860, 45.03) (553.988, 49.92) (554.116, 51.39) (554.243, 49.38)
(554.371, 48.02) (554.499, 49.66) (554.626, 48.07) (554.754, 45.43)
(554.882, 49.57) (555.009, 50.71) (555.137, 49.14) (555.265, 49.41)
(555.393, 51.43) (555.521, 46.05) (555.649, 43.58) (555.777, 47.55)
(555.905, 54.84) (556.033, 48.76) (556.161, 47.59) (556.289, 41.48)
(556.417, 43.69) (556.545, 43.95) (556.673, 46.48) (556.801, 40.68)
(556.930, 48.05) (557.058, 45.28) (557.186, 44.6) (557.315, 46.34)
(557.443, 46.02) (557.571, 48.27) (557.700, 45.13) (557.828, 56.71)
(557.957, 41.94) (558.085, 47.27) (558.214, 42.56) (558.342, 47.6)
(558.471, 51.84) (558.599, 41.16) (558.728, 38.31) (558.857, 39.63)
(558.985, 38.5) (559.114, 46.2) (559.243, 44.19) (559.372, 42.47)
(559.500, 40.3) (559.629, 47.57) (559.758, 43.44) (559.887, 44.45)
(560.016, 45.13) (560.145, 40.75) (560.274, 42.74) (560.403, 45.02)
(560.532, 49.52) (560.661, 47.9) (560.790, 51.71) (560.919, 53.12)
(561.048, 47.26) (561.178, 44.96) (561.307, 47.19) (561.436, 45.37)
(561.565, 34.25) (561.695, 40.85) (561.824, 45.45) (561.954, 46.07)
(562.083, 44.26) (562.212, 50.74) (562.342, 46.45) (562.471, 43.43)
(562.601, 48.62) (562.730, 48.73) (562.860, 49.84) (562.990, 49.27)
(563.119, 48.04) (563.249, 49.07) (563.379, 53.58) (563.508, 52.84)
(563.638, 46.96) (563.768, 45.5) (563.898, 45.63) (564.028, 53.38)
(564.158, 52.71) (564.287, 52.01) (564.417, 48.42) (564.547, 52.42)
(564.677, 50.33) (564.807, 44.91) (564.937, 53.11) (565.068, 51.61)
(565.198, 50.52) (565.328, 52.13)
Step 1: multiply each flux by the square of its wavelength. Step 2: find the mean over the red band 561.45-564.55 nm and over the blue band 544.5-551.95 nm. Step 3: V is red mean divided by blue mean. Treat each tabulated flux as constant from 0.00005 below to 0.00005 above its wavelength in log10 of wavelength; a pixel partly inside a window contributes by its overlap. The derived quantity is 1.14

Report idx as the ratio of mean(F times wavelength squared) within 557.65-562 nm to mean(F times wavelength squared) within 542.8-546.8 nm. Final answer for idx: 1.1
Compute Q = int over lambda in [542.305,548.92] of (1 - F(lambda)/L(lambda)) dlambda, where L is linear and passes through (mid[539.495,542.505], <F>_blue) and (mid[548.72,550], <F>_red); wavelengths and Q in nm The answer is 0.27 nm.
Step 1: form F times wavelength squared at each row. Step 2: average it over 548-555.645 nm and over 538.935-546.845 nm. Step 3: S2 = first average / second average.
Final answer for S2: 1.1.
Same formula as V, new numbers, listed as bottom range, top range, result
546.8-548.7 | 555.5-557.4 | 1.07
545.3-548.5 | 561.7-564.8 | 1.18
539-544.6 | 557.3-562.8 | 1.13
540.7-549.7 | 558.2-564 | 1.10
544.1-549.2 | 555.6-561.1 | 1.08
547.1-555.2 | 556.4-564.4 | 1.04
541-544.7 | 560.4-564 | 1.17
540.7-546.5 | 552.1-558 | 1.14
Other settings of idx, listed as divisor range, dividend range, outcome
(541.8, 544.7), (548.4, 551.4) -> 1.06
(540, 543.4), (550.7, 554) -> 1.12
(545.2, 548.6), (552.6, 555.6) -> 1.11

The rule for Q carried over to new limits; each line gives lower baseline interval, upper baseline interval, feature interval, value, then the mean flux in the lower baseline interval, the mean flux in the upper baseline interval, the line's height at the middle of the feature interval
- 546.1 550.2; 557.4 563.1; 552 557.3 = -0.20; 45.3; 45.5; 45.4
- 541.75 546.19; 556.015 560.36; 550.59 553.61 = -0.10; 43.5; 44.6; 44.2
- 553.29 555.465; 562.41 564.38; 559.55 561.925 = 0.18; 48.5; 49.3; 49.1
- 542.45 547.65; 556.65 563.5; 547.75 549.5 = -0.06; 43.5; 45.8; 44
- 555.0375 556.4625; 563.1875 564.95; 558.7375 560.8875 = 0.20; 47.7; 50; 48.8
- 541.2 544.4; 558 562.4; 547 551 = -0.03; 44.4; 44.8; 44.5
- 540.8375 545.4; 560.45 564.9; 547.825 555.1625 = -0.09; 43.5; 48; 45.4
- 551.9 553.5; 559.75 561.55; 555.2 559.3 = 0.07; 47.3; 46.1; 46.6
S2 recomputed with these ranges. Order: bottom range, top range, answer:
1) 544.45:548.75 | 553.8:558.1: 1.13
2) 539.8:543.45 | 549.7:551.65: 1.04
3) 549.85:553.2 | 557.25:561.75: 1.03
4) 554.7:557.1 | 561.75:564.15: 1.05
